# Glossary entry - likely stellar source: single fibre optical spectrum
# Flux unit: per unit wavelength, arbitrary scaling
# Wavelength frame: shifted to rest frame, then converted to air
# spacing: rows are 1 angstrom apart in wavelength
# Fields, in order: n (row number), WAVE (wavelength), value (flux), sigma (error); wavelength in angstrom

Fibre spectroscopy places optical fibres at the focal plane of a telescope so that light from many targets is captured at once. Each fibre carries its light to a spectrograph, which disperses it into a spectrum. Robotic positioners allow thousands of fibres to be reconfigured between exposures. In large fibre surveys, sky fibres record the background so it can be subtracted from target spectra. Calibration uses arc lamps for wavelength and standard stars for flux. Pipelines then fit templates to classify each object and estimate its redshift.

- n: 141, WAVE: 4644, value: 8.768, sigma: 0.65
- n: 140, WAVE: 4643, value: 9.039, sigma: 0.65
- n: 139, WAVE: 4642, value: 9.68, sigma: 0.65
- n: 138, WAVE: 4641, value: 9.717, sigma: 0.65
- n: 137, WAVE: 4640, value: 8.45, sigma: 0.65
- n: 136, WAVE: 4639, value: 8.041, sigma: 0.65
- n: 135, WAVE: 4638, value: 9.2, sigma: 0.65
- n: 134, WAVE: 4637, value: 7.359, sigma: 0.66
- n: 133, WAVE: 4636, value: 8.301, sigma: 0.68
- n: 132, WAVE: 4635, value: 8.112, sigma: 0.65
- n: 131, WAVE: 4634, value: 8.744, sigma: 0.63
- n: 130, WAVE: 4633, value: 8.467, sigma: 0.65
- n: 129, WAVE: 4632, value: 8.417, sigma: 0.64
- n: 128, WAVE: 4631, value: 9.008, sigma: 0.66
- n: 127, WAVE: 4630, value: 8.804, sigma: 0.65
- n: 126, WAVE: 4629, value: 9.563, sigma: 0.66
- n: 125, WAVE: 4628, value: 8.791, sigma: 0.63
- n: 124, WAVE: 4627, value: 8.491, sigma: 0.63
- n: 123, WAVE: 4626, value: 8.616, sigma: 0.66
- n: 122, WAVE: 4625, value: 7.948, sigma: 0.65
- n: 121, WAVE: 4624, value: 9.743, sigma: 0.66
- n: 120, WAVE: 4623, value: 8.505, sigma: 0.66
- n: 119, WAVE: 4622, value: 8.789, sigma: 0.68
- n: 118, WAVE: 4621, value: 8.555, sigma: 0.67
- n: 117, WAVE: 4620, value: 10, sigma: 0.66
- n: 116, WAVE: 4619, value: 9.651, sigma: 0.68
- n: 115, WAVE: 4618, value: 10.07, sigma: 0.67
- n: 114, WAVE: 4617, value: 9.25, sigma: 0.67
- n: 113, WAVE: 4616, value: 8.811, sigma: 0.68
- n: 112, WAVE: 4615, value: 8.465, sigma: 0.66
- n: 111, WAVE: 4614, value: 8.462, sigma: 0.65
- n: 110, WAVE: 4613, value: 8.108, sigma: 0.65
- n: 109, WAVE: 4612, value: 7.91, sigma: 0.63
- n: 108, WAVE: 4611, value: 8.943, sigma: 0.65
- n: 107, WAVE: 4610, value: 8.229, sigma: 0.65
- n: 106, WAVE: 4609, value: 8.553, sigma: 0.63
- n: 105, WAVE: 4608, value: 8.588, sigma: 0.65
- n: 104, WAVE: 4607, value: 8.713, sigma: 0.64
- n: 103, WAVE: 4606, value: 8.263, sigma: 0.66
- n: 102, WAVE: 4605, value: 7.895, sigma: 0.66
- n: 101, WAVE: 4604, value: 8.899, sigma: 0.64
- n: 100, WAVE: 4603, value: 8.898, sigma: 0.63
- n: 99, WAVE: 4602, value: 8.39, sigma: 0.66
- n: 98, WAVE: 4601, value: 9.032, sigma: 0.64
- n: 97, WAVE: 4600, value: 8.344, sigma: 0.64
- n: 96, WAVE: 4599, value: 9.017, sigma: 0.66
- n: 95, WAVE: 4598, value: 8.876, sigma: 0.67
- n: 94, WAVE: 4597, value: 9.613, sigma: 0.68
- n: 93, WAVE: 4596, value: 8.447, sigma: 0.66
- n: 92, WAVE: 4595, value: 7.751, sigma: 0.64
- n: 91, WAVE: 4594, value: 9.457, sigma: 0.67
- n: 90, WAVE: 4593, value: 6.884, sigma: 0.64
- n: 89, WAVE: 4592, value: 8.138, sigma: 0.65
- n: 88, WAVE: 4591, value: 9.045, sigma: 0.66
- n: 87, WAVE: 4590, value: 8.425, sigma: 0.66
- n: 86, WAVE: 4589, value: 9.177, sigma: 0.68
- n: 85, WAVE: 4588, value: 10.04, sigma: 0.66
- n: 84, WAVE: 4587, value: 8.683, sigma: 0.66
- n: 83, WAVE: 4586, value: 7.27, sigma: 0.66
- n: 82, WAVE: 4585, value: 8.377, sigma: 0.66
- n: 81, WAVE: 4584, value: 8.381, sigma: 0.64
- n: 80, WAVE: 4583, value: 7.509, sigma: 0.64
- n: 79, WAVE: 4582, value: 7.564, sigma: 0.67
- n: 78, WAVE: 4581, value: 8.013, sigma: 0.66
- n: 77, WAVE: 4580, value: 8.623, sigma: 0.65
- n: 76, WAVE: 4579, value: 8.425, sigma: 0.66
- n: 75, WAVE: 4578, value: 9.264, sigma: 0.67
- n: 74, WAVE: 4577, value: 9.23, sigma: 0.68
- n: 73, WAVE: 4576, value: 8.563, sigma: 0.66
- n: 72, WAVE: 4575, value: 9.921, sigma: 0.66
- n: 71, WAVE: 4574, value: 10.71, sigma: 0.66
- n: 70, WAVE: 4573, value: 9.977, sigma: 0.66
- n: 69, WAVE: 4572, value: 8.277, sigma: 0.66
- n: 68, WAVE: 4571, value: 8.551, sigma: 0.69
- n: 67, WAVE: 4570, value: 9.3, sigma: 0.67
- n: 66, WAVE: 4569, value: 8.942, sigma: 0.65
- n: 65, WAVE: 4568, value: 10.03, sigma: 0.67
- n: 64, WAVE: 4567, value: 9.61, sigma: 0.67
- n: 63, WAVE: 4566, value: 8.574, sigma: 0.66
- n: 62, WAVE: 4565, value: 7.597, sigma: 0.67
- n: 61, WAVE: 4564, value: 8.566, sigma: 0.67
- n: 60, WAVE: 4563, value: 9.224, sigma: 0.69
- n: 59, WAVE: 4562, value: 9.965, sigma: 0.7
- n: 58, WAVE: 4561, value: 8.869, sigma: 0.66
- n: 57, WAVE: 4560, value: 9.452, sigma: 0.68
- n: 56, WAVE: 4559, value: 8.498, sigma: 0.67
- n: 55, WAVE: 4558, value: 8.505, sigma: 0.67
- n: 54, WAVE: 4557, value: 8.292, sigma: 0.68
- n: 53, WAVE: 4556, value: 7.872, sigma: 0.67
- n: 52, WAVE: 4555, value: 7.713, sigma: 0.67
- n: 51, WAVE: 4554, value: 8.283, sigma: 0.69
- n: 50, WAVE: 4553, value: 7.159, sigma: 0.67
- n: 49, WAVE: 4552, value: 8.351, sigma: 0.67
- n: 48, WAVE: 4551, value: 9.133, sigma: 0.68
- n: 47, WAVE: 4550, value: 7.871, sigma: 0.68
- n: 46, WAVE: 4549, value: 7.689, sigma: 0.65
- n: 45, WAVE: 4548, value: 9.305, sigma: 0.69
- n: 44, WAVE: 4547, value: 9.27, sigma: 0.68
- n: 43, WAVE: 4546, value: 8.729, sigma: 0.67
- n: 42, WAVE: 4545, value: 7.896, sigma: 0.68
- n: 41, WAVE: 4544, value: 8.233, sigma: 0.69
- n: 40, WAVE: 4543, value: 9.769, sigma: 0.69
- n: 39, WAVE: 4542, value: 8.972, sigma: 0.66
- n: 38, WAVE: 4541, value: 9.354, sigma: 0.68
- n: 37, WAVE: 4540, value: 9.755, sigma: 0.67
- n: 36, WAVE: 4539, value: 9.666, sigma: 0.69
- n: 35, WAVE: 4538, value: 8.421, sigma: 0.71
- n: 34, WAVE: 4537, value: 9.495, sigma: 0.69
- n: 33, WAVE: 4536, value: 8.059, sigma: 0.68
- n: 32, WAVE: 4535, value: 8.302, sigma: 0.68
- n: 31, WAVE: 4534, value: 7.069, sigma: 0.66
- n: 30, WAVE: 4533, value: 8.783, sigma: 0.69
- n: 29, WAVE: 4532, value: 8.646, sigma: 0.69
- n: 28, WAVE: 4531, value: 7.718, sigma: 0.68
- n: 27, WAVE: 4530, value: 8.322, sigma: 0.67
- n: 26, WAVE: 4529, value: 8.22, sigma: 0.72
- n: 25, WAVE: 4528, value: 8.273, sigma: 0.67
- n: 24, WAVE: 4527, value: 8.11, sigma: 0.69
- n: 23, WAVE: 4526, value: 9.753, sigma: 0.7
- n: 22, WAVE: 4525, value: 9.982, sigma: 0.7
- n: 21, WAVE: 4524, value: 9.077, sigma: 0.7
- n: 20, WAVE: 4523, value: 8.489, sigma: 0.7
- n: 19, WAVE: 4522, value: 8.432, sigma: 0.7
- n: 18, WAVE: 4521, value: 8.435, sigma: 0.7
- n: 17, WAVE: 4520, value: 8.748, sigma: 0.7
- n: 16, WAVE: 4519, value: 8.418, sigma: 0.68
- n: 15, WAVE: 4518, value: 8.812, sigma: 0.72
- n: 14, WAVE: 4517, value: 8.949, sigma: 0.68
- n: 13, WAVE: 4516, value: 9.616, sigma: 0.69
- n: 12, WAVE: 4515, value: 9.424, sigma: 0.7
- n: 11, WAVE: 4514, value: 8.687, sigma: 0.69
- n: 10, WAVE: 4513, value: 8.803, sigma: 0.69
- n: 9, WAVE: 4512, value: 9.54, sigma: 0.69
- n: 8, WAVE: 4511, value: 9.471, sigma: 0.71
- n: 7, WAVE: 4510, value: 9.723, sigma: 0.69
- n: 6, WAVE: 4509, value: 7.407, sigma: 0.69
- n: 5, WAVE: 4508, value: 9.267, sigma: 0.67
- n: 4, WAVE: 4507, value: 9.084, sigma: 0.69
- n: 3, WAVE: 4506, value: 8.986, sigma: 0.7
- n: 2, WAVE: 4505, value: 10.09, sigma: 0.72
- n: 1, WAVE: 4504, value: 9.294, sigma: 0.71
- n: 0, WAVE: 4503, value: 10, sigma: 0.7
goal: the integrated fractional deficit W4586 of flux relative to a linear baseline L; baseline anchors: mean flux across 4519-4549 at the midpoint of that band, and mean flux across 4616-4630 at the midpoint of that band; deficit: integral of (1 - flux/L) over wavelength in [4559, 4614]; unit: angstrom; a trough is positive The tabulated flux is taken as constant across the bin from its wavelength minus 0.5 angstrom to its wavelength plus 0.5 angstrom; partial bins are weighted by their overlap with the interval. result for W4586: 1.2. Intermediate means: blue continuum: 8.71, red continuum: 9.06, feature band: 8.72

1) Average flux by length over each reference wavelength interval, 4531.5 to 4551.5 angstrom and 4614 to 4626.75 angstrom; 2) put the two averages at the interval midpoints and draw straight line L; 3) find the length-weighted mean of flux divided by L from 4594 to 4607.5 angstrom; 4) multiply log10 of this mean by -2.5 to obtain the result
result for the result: 0.03 mag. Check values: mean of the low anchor 8.72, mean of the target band 8.66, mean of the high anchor 9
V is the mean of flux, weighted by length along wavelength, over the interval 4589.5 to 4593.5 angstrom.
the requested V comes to 8.12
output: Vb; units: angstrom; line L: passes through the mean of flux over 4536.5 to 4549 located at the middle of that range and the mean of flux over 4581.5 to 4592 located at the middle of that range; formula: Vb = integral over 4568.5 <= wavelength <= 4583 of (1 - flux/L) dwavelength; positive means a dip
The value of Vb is -0.5 angstrom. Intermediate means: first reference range 9.02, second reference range 8.43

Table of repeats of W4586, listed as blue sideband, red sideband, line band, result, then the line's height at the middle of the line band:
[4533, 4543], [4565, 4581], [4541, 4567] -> 1.1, 8.96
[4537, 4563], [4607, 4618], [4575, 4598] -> 0.3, 8.65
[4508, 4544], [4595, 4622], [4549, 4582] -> 0.1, 8.79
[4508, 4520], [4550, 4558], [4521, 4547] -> -0.5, 8.56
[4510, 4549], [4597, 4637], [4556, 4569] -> -0.2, 8.78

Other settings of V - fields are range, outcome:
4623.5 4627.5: 8.7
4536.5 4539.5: 9.19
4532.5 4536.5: 8.05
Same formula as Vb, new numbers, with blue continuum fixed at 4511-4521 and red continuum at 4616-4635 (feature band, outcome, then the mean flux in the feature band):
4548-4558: 0.9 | 8.13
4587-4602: 0.4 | 8.72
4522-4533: 0.4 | 8.65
